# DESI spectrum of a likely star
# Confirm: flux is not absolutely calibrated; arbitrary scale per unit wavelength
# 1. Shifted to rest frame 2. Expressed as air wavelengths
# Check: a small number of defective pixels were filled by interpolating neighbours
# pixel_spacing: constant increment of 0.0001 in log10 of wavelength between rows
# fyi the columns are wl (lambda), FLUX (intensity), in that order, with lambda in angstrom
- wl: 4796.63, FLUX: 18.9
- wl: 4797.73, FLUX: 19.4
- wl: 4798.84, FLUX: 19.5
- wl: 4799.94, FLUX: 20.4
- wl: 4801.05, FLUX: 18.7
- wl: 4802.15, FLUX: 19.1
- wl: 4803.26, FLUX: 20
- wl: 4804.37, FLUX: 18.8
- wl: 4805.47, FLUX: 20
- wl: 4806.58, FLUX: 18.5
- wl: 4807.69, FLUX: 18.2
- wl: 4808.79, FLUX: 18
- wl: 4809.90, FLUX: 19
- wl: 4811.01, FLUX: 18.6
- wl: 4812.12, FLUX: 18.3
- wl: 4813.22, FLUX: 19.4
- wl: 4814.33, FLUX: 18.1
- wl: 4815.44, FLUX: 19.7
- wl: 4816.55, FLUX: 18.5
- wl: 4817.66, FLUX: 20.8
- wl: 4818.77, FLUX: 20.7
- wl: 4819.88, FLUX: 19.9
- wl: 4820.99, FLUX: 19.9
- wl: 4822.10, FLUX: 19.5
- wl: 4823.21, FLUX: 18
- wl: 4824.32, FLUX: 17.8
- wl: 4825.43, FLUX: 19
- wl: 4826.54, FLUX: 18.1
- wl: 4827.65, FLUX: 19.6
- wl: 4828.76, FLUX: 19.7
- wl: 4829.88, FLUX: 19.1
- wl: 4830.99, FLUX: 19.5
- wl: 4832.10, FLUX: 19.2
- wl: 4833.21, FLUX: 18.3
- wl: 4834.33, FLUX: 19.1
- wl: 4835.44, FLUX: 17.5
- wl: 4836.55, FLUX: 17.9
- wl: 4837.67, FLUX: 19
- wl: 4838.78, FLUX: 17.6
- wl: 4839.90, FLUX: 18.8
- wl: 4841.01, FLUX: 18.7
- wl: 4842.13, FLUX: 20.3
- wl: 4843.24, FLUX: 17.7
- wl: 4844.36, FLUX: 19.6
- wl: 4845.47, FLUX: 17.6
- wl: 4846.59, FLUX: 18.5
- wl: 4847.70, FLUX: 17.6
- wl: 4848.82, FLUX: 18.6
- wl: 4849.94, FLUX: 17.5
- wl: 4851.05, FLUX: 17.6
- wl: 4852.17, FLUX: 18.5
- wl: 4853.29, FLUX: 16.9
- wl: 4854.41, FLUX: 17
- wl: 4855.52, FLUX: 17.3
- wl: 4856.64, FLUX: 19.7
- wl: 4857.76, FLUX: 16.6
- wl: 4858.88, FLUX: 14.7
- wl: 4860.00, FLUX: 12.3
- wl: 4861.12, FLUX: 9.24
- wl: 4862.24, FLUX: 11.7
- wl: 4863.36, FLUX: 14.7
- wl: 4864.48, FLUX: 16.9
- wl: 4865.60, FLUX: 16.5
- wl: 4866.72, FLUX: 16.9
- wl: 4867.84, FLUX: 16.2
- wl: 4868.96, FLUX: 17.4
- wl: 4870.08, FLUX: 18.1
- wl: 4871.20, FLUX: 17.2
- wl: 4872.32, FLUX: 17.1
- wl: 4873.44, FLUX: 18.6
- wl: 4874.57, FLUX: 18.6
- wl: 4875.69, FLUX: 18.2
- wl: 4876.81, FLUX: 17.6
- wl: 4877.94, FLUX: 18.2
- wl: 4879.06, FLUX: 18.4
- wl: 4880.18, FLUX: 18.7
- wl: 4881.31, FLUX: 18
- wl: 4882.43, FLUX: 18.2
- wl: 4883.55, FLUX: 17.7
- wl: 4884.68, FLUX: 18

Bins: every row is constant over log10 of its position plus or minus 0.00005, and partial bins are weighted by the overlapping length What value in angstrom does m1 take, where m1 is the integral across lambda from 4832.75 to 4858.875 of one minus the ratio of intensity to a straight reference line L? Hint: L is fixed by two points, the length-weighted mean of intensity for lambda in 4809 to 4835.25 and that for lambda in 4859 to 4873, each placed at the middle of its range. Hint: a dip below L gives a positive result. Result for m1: -1.6 angstrom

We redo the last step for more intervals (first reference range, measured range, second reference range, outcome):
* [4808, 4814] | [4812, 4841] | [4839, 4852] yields -0.68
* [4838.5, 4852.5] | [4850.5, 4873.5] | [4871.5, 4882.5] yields 2.59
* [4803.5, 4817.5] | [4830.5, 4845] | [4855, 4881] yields -0.76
